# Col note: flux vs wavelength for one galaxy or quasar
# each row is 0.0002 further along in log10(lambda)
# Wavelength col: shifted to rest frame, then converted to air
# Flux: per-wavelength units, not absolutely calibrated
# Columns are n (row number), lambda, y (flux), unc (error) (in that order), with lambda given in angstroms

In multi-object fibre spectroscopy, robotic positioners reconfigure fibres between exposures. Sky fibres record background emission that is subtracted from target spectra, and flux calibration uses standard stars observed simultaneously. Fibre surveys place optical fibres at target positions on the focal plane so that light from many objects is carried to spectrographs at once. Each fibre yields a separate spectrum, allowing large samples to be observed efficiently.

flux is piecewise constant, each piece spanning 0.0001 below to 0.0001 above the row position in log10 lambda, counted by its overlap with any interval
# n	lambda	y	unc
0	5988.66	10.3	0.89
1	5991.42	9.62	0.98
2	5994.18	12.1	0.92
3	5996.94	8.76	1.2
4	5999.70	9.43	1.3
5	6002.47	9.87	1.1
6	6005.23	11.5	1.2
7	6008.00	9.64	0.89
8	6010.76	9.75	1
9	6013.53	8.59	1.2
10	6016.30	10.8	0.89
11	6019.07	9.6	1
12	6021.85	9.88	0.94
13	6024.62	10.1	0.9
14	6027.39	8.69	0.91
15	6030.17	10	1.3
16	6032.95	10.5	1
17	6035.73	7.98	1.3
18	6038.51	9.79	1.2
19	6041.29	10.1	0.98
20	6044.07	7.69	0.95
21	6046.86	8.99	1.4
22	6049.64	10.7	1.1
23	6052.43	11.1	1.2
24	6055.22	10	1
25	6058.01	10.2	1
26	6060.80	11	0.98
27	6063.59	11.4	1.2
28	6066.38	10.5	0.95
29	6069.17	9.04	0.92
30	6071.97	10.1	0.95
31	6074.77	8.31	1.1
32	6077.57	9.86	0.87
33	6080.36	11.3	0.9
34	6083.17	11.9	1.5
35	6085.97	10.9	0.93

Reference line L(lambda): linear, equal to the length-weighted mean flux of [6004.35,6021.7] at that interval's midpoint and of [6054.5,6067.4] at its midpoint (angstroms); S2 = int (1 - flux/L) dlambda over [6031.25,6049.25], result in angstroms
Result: 1.9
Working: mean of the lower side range 9.93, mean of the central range 9.27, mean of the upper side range 10.7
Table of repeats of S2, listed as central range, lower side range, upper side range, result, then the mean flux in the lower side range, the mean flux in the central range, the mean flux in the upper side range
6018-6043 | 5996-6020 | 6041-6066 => 0.9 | 9.79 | 9.6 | 10.1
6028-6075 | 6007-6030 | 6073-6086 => 0.9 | 9.65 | 9.86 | 10.4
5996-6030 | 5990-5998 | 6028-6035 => 1.0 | 10.2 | 9.74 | 9.85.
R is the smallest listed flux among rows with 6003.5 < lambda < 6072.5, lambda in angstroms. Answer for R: 7.69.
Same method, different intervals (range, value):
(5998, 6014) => 8.59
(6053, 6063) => 10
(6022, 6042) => 7.98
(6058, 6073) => 9.04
